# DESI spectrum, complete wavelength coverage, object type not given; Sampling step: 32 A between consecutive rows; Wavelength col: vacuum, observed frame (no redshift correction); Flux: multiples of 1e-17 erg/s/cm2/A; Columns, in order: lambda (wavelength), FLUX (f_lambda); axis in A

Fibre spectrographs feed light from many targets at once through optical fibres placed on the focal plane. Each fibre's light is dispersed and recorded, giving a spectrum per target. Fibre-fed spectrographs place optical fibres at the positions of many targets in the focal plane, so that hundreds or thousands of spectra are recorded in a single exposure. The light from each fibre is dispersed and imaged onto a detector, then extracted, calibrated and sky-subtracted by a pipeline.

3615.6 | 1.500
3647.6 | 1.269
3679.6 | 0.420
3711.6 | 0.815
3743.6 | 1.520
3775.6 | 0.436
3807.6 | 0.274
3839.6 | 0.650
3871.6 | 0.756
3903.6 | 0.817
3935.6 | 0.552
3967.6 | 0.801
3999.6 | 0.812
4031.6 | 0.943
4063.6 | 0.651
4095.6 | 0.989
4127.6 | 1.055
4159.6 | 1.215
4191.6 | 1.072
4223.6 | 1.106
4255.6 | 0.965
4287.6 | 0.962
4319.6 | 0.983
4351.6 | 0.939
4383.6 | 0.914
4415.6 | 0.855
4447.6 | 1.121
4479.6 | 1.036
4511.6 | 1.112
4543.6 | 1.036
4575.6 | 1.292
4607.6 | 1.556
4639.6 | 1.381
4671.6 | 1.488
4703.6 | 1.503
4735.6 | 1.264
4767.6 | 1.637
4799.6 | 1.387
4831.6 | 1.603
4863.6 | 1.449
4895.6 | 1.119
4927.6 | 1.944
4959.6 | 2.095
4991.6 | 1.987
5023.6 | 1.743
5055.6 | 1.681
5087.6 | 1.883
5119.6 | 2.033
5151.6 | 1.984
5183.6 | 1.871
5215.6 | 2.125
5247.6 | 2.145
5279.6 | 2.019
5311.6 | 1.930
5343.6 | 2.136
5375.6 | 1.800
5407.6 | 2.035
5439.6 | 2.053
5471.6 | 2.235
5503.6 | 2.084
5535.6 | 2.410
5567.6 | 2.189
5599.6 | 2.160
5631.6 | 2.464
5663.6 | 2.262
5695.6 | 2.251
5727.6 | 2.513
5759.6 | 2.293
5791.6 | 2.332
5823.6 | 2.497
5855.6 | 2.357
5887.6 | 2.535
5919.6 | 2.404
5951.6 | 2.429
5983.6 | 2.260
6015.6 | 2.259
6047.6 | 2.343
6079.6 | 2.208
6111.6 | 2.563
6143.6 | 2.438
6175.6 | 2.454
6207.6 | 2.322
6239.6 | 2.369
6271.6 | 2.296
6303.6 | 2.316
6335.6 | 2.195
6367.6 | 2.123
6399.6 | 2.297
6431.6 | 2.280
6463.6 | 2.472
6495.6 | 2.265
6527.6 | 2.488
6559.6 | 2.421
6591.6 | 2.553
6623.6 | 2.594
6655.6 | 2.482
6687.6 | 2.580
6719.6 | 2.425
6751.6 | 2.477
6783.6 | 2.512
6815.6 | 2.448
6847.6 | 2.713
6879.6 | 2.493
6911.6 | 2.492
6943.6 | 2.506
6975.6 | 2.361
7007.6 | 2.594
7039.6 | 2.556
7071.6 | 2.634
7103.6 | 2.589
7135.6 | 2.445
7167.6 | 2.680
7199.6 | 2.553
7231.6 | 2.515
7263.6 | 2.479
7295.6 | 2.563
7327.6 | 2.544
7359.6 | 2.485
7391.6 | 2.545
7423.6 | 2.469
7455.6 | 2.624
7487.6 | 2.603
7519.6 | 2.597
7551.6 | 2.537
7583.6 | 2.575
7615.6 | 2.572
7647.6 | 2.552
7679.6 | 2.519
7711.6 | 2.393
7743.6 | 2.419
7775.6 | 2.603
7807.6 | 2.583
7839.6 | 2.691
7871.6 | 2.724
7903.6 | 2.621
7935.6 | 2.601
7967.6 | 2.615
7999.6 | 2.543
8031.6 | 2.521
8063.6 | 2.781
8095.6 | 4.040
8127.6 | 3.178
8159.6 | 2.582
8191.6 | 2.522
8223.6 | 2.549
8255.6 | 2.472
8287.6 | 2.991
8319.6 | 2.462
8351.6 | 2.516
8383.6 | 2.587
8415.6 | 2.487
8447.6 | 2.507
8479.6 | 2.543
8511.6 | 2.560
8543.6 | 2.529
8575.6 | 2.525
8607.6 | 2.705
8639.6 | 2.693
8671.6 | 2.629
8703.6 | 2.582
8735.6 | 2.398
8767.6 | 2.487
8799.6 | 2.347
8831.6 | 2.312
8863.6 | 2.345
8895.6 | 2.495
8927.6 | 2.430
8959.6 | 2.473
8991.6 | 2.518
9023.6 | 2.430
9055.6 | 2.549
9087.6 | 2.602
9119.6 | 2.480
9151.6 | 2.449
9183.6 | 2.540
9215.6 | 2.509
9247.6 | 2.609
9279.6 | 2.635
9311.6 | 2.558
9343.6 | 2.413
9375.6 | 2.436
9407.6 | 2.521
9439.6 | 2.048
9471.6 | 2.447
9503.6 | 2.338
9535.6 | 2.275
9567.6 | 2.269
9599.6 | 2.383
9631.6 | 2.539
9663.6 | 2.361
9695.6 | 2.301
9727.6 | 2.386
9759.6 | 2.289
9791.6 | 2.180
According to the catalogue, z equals 0.233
